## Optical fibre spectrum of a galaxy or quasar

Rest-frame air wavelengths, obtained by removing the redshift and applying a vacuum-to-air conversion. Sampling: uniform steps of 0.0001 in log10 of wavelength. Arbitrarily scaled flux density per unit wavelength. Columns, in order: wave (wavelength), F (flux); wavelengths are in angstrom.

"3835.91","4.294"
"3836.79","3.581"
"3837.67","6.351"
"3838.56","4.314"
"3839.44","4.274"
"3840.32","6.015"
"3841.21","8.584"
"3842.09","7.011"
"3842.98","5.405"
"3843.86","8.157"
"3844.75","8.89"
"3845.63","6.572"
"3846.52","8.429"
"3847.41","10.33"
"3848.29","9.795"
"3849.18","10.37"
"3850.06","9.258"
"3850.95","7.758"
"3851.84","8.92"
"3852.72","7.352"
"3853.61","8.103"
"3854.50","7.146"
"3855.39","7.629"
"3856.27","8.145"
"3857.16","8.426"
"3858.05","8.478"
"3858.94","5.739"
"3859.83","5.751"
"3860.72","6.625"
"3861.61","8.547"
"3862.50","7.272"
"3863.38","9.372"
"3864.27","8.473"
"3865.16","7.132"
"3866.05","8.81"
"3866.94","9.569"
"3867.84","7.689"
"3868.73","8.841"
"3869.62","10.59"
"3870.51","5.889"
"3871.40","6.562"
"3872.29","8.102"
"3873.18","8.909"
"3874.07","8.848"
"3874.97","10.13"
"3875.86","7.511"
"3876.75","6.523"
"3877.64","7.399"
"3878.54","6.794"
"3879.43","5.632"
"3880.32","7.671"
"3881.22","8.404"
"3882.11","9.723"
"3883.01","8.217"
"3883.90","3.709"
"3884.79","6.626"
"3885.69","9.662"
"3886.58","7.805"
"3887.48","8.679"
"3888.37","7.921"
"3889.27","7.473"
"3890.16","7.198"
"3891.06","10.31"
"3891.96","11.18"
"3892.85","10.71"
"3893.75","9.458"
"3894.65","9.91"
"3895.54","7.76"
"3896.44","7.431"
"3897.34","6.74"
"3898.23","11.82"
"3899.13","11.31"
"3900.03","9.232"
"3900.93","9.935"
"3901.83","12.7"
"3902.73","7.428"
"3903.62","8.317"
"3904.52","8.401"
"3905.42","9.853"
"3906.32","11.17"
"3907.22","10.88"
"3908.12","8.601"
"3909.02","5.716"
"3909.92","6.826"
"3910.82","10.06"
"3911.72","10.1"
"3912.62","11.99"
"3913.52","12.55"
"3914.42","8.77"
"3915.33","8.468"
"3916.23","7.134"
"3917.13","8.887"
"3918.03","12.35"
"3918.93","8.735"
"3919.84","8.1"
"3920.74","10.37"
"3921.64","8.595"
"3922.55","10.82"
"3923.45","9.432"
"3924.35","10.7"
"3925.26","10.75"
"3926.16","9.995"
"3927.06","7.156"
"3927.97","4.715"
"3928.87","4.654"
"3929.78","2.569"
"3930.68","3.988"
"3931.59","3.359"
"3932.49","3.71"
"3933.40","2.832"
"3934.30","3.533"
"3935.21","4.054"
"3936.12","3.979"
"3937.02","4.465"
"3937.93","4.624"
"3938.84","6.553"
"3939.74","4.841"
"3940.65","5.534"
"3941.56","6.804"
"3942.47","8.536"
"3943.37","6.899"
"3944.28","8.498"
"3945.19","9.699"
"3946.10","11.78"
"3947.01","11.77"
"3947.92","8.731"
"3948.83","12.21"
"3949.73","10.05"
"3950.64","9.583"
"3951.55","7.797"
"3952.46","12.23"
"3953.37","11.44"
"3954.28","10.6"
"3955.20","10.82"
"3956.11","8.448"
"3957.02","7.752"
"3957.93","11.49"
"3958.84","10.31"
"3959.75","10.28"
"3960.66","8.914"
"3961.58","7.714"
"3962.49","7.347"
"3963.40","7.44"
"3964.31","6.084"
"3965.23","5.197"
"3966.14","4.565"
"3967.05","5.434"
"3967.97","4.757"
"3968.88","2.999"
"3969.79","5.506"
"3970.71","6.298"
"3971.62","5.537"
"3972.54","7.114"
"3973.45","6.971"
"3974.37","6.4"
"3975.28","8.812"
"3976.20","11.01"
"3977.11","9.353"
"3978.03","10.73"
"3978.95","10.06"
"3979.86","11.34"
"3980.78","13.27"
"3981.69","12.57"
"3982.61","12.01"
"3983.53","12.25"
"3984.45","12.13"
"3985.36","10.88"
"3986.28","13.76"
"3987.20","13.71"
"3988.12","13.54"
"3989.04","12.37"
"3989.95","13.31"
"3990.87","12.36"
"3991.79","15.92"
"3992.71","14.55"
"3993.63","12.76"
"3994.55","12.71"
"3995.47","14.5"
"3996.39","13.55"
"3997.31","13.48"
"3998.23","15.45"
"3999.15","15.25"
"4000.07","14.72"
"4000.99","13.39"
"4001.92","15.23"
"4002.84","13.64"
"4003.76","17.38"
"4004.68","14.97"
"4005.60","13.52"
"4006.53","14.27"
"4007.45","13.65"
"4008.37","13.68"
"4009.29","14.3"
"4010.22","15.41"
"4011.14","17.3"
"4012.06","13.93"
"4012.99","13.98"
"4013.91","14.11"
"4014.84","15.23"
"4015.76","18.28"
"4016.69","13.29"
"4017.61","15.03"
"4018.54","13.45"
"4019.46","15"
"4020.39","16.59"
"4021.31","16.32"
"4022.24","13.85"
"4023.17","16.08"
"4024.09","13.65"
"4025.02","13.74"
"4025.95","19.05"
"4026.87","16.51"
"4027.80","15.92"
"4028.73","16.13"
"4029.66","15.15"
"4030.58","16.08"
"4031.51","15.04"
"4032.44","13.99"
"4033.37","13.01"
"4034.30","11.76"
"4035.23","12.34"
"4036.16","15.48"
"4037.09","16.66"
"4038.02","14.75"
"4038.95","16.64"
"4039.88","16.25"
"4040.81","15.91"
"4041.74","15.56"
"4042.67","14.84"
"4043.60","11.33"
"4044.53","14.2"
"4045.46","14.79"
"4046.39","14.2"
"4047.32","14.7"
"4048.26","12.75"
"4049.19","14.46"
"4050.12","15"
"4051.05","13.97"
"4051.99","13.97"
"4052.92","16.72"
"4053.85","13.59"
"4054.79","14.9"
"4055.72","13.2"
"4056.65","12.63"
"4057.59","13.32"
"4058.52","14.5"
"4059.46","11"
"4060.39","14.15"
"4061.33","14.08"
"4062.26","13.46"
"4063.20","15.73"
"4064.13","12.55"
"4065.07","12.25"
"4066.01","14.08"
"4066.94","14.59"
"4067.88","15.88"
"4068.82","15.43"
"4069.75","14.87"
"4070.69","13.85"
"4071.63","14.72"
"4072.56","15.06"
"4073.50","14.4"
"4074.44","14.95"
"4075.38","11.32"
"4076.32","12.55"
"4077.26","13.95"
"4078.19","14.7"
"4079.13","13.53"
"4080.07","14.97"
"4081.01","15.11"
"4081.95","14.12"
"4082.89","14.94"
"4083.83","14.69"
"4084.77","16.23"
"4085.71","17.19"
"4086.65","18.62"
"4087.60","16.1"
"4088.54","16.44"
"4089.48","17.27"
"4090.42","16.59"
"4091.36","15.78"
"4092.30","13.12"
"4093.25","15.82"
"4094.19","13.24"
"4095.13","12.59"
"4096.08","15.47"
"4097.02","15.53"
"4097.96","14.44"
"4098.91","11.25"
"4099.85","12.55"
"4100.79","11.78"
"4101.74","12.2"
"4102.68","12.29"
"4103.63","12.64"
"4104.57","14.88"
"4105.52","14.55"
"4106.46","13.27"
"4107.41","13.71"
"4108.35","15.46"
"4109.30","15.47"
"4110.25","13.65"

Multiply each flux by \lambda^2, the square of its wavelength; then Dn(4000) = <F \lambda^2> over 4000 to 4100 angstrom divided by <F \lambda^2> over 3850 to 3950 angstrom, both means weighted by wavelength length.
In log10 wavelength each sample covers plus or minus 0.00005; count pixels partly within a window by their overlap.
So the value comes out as 1.95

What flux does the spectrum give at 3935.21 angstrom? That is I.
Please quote 4.054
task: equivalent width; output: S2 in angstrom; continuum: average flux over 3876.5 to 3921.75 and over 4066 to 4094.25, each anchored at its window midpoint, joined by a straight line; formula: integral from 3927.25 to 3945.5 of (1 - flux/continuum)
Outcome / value 8.9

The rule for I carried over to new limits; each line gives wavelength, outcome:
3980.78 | 13.27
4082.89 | 14.94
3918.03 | 12.35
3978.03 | 10.73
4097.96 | 14.44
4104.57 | 14.88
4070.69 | 13.85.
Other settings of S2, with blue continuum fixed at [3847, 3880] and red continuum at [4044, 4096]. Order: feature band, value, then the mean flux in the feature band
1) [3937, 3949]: 2.97 angstrom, 7.95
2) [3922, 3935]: 4.87 angstrom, 6.27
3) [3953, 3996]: 6.37 angstrom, 9.87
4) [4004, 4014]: -1.55 angstrom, 14.5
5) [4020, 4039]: -2.75 angstrom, 15.1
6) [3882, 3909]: 0.37 angstrom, 8.95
